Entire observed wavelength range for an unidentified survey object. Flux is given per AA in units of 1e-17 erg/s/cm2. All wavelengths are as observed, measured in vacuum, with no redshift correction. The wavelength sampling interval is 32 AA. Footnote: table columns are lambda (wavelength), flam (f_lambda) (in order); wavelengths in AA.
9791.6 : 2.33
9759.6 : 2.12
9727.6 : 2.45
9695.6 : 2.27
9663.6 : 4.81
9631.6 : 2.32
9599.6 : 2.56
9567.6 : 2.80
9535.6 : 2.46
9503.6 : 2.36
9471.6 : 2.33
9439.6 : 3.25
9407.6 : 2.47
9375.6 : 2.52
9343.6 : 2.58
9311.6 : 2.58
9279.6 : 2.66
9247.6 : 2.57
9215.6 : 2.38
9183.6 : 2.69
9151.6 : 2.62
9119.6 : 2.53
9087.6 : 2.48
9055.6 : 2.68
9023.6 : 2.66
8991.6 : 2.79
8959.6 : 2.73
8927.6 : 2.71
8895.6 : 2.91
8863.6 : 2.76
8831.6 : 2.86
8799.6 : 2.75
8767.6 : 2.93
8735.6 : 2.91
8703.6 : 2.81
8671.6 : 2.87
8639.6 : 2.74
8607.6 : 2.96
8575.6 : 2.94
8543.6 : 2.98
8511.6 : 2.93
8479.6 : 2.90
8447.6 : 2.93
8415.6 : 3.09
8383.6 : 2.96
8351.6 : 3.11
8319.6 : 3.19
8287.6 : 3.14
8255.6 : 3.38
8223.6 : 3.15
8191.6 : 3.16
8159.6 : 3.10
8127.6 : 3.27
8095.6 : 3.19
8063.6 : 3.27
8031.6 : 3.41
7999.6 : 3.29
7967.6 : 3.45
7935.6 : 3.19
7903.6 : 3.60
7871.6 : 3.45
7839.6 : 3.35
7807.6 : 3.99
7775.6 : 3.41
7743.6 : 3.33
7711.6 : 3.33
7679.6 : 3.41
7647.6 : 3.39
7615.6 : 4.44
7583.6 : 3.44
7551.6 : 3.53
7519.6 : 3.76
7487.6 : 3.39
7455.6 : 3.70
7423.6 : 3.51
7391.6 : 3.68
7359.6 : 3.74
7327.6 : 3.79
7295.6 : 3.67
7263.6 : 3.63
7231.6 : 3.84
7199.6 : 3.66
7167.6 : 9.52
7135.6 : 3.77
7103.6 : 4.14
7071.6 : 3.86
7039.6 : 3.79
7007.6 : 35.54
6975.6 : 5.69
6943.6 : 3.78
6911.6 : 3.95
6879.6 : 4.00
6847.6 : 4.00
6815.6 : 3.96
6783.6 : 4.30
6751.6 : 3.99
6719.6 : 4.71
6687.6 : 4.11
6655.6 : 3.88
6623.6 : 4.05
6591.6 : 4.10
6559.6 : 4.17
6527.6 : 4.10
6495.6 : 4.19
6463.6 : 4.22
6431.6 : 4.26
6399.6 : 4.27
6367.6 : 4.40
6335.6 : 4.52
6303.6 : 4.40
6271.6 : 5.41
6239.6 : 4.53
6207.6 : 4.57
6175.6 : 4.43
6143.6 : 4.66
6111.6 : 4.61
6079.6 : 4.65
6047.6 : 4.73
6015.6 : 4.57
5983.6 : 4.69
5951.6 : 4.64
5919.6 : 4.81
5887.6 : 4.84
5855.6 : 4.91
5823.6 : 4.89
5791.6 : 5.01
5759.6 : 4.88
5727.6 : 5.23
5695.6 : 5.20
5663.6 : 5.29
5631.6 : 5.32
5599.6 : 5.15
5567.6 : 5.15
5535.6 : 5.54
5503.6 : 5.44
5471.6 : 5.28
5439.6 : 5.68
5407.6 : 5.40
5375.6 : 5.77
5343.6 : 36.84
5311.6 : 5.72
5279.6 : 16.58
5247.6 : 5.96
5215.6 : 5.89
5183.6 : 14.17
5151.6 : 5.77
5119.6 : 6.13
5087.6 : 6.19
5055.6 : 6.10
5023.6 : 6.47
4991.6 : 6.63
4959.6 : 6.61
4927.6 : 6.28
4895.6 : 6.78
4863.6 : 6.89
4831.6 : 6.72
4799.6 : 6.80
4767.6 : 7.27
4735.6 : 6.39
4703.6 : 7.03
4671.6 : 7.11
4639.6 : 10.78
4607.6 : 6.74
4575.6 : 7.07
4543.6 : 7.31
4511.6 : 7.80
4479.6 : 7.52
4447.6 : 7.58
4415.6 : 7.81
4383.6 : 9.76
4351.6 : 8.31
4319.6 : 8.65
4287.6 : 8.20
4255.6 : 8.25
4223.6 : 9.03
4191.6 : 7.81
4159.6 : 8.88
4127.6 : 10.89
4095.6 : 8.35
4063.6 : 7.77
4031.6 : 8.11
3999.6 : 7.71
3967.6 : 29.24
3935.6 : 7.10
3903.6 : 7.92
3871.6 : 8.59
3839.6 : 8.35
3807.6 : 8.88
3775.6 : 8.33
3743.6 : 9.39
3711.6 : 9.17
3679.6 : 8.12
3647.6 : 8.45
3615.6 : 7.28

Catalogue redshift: 0.065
